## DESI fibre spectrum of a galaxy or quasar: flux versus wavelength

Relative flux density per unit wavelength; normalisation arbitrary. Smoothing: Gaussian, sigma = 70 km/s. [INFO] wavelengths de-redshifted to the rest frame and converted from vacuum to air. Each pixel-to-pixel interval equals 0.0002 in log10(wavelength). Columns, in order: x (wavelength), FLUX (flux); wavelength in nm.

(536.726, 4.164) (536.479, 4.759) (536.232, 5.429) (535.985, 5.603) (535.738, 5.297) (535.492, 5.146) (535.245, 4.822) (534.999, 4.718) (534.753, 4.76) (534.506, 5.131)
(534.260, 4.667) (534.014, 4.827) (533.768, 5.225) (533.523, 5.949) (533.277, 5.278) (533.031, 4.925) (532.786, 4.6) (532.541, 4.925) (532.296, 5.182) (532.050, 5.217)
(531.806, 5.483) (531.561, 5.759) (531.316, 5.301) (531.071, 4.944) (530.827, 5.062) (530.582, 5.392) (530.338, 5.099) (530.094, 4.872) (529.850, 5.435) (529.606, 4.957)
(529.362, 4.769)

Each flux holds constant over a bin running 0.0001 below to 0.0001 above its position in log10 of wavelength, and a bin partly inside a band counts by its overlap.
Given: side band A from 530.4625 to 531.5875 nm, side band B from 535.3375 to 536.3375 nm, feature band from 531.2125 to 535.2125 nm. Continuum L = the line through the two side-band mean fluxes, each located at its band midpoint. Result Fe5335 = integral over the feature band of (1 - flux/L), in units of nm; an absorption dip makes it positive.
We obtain 0.14 nm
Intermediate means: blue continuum 5.25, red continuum 5.35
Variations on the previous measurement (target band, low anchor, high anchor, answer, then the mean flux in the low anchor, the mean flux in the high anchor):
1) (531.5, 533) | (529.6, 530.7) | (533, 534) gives 0.03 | 5.17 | 5.33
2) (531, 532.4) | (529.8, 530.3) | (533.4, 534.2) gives -0.04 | 5.11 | 5.28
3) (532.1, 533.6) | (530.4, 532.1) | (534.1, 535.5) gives -0.01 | 5.31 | 4.85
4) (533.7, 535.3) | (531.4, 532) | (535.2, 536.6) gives 0.13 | 5.56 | 5.2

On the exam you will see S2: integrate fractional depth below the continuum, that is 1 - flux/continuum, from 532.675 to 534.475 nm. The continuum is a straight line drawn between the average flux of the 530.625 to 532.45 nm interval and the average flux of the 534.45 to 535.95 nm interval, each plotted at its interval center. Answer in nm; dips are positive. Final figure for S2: 0.019 nm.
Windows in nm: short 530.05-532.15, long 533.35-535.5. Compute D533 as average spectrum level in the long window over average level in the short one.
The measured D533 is 0.96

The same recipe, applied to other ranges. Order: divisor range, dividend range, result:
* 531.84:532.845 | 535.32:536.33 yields 1.06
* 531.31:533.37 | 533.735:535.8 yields 0.95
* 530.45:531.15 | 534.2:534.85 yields 0.95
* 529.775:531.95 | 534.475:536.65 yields 0.96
